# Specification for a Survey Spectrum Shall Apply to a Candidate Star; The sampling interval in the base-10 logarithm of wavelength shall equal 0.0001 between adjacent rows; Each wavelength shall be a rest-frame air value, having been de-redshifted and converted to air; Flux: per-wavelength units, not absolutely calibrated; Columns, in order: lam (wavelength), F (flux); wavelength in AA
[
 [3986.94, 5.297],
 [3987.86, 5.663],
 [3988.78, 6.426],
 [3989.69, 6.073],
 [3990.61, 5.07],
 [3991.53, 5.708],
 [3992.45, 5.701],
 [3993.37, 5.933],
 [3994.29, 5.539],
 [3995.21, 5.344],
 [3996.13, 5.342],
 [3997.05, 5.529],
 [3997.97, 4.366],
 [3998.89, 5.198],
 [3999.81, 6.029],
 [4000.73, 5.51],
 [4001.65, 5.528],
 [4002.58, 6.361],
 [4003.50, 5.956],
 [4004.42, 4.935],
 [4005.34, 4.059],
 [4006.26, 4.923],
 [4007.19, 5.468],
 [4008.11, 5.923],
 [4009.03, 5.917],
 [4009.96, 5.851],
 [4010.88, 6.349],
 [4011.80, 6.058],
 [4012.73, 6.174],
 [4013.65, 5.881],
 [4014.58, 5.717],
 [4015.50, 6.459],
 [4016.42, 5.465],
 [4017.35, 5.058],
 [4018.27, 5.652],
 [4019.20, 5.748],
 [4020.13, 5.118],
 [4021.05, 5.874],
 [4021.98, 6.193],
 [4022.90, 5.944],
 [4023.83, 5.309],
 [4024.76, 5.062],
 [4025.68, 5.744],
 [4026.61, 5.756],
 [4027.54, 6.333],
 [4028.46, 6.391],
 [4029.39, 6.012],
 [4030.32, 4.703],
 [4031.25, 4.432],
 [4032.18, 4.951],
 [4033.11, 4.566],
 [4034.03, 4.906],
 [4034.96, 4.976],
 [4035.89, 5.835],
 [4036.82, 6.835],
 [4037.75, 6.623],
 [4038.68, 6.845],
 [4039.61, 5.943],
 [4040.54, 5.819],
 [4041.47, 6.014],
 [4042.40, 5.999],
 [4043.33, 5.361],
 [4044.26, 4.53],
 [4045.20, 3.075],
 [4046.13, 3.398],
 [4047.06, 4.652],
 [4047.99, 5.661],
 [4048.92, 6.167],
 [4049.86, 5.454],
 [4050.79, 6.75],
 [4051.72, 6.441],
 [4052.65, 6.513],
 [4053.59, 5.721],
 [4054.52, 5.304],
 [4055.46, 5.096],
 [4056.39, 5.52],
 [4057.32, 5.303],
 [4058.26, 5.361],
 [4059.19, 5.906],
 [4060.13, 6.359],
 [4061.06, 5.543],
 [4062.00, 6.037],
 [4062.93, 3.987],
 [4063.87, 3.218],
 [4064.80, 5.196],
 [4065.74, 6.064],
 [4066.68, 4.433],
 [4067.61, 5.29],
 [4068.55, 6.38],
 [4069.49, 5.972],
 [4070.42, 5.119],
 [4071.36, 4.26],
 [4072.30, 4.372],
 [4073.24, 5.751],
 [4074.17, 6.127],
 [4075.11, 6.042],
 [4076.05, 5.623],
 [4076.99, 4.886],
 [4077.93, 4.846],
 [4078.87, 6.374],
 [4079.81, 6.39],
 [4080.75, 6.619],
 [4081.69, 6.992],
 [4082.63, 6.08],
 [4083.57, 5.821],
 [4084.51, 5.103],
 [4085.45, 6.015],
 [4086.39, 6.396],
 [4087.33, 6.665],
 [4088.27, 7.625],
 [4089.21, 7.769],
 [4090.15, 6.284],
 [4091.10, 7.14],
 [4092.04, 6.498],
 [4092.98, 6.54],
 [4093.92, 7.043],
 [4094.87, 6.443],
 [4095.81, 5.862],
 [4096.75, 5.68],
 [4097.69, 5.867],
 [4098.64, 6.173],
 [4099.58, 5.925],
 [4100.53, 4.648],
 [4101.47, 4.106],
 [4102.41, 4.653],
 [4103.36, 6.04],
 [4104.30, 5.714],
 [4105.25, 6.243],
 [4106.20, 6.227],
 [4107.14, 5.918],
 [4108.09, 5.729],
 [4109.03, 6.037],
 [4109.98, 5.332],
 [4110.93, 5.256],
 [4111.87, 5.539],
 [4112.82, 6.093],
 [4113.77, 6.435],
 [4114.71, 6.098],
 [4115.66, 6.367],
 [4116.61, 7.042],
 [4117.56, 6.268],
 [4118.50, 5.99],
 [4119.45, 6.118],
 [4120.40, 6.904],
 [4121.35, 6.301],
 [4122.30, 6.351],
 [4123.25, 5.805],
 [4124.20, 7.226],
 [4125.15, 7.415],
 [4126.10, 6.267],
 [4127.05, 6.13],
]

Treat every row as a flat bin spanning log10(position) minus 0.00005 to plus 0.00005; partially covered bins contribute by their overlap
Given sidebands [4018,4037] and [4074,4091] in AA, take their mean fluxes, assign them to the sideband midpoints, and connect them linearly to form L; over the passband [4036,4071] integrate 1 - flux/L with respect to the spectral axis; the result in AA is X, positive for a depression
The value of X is 2.0 AA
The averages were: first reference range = 5.52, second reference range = 6.22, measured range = 5.51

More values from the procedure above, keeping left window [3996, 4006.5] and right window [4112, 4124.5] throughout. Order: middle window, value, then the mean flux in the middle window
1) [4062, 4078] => 2.0 AA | 5.19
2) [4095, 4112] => 1.6 AA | 5.63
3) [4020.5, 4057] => 0.6 AA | 5.56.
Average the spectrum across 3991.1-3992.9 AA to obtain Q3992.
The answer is 5.7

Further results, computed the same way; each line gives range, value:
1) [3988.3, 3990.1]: 6.27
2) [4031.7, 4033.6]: 4.77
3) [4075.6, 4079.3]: 5.42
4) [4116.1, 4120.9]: 6.46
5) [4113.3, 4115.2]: 6.28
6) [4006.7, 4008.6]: 5.69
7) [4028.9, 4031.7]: 5.05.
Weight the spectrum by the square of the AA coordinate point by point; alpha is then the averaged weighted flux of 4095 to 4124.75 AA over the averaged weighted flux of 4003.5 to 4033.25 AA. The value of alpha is 1.11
